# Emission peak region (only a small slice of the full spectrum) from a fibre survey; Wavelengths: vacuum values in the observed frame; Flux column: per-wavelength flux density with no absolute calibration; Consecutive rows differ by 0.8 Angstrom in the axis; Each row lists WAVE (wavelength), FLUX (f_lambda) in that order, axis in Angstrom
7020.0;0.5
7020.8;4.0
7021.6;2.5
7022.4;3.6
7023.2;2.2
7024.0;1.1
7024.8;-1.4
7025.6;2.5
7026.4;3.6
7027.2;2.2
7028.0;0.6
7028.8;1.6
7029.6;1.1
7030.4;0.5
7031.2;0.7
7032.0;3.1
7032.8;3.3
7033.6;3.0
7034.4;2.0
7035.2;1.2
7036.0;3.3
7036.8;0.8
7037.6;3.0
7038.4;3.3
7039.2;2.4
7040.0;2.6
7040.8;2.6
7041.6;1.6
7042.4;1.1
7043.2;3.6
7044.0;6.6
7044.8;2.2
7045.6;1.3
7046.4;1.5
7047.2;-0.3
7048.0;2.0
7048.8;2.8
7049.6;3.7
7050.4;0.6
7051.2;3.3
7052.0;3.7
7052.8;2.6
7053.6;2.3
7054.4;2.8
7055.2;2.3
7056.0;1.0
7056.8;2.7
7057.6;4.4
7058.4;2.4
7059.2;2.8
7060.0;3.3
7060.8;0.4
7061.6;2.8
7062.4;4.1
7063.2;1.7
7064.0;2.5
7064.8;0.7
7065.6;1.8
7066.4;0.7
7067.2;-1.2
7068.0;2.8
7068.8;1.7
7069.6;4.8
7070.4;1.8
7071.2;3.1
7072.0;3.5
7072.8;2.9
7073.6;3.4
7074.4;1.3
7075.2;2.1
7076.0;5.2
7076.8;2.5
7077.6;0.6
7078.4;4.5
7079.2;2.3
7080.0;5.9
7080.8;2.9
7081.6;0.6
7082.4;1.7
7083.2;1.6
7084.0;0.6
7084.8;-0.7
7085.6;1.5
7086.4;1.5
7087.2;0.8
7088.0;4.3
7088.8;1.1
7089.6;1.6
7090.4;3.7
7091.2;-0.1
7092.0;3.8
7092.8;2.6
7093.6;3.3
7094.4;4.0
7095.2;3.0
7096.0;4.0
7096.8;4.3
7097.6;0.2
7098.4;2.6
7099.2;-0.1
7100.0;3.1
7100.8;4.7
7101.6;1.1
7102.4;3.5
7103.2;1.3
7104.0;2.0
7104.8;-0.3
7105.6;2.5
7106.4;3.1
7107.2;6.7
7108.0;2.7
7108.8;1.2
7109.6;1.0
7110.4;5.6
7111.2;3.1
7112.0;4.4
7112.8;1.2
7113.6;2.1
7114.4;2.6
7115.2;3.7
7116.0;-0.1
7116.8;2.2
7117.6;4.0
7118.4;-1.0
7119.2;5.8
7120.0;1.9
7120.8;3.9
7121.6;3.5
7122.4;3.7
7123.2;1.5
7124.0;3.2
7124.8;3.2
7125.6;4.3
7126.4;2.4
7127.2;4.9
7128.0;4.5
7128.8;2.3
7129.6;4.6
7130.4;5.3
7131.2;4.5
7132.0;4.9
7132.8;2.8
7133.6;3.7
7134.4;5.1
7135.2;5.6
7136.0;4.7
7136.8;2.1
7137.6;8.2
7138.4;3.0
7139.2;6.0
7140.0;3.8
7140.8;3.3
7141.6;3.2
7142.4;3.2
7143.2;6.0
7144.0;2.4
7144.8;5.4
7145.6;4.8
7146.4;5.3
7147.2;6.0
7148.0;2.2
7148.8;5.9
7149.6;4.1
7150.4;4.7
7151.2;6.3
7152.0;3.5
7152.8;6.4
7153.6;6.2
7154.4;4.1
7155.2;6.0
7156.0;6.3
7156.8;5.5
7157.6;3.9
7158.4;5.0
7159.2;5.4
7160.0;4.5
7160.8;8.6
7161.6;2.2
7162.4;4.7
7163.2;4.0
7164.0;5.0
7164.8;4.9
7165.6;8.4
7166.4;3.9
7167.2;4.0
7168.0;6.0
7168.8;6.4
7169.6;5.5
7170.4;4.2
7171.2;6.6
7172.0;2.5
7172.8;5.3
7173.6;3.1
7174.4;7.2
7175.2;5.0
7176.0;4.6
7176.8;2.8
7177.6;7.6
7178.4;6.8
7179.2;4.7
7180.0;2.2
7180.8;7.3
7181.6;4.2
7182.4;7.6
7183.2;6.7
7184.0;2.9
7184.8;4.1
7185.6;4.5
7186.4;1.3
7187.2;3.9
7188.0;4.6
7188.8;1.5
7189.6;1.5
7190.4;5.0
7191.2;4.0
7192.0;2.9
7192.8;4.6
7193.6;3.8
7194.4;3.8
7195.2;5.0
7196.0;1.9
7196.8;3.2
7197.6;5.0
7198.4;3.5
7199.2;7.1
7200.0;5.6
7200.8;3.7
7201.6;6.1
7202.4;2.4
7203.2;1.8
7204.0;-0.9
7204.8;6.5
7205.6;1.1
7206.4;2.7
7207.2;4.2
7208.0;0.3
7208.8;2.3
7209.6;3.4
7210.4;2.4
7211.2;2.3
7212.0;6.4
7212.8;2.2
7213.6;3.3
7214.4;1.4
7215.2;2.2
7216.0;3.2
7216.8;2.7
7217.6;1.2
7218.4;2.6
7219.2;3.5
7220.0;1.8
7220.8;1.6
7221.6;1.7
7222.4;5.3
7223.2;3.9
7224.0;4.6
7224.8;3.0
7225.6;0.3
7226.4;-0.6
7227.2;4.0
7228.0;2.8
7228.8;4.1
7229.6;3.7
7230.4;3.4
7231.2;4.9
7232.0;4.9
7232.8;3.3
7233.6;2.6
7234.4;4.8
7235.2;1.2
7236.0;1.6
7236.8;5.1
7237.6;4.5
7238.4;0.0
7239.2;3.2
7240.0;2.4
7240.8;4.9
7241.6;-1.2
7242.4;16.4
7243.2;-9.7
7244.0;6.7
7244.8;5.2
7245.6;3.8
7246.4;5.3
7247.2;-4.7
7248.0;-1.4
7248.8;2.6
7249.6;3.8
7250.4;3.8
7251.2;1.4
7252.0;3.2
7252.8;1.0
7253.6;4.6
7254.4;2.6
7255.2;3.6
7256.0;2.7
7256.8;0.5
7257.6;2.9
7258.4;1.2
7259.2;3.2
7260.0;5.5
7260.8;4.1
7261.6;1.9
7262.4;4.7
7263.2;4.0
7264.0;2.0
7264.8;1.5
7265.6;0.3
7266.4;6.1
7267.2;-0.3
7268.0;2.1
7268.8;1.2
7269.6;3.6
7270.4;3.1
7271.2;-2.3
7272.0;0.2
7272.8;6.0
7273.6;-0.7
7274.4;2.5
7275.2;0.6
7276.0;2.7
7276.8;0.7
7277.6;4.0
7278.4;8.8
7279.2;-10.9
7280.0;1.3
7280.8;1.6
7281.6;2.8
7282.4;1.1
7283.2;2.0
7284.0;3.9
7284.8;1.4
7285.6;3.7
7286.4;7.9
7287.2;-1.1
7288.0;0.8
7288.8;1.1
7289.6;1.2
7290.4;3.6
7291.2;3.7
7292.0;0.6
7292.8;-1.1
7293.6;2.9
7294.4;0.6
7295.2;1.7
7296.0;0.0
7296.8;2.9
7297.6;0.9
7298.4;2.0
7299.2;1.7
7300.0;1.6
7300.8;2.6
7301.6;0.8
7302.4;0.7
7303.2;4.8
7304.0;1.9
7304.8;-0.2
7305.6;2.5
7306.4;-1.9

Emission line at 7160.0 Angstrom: Mg II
